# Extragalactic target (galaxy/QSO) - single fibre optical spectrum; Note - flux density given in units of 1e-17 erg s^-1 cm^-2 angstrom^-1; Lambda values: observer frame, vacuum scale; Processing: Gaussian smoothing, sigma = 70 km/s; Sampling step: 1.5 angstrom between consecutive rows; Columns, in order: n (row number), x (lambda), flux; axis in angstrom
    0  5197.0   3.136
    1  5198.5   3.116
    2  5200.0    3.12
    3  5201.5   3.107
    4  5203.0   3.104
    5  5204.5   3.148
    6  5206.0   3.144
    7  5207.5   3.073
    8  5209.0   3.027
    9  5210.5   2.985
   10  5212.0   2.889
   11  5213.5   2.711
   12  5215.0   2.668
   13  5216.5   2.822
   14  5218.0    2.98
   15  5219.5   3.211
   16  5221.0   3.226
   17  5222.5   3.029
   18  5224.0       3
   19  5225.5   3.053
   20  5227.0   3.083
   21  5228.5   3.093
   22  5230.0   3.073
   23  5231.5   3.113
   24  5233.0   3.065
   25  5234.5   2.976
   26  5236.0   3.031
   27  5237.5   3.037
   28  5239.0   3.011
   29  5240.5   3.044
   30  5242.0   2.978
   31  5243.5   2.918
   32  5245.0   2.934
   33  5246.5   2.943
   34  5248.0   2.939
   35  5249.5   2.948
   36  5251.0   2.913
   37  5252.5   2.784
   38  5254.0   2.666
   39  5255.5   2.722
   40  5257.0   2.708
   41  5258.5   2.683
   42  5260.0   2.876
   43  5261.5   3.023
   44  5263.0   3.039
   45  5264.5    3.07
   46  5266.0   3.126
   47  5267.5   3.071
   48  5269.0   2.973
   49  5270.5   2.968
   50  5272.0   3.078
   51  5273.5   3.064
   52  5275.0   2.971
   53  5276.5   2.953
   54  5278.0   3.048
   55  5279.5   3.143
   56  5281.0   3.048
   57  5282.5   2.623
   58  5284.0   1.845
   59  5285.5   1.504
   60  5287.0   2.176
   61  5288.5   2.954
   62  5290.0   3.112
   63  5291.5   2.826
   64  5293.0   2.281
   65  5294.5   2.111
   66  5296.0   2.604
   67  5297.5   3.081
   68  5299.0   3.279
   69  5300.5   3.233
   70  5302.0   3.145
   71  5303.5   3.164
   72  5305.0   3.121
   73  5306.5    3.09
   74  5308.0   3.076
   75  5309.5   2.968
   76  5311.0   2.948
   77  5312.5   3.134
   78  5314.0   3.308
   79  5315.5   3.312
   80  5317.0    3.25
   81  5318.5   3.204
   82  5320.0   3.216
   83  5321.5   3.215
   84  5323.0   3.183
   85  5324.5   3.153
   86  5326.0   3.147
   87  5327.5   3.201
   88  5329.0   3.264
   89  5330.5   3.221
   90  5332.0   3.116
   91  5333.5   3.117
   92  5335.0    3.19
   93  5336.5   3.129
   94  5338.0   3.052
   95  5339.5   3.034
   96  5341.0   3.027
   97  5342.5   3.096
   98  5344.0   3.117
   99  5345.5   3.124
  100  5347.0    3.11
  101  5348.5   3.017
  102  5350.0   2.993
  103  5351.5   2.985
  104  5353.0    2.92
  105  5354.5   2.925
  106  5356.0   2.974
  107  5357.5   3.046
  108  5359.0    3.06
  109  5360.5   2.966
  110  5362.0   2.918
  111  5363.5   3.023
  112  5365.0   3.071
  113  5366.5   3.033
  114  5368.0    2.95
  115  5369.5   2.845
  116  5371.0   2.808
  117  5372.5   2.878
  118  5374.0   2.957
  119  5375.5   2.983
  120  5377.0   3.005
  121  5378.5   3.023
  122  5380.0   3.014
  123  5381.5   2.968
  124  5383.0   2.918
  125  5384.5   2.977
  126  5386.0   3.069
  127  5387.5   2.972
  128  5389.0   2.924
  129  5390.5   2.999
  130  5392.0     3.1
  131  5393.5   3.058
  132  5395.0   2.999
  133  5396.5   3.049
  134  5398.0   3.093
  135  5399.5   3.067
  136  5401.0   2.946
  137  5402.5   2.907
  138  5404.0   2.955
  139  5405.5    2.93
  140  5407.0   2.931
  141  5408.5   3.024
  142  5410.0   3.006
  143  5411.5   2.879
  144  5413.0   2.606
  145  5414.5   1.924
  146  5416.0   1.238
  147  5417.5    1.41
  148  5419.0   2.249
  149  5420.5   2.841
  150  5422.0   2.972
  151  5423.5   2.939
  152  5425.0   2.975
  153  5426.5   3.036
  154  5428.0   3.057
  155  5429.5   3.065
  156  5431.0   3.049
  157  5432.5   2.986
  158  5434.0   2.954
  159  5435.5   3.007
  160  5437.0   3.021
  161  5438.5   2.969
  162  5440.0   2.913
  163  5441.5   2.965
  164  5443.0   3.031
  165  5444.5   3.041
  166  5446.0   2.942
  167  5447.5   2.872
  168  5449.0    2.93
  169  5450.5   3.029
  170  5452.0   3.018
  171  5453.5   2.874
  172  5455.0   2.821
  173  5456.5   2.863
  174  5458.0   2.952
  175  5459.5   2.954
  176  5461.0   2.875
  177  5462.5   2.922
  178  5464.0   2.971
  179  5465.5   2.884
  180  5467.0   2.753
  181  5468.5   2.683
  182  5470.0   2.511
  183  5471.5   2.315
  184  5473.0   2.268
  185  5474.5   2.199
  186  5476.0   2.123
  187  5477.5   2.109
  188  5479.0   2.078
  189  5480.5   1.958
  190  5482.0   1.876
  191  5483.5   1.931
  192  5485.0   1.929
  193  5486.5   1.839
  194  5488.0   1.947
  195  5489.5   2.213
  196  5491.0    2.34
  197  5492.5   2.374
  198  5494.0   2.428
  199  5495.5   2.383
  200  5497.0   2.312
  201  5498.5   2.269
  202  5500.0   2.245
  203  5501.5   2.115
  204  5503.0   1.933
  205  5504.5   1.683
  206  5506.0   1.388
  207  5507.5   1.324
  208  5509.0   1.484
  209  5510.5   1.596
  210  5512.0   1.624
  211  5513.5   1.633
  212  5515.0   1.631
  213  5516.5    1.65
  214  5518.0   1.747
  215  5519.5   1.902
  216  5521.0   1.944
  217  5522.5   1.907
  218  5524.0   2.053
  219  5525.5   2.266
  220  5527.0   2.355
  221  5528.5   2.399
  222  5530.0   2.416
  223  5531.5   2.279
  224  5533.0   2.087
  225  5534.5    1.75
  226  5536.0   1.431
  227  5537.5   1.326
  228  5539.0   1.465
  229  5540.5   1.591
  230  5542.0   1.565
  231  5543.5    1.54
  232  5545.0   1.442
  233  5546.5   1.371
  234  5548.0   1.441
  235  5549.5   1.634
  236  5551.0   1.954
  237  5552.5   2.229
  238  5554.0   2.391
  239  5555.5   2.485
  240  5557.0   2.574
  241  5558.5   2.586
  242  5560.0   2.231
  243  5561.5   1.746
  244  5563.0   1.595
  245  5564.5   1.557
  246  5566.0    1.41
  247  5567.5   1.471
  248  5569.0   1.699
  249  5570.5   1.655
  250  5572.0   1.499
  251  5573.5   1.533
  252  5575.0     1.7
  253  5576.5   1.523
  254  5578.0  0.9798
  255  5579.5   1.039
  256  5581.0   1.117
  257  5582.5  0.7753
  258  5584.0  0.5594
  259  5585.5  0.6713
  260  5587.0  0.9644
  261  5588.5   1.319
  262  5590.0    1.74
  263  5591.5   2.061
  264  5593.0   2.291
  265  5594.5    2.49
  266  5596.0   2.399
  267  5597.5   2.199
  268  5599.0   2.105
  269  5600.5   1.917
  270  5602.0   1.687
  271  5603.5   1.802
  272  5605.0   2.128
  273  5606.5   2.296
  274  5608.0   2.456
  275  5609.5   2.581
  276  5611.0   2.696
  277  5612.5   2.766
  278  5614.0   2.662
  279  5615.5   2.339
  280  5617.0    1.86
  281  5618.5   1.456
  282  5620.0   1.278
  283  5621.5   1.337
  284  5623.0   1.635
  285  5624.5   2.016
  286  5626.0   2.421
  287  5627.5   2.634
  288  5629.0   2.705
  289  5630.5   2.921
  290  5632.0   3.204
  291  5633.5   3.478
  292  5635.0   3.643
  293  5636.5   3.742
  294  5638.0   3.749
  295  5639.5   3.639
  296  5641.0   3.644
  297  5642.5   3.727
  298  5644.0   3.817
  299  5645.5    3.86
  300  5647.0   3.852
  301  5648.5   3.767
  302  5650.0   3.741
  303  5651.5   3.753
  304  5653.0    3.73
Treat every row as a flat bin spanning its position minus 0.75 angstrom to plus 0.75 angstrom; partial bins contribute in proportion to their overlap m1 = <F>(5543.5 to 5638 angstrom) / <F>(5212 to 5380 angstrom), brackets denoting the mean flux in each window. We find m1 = 0.7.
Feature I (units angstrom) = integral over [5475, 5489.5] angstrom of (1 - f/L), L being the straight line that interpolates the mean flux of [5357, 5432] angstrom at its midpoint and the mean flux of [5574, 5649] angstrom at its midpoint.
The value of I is 3.6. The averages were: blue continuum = 2.87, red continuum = 2.31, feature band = 1.99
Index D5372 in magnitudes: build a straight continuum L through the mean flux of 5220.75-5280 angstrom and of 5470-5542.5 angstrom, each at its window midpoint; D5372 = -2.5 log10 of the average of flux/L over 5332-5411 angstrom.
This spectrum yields -0.20 mag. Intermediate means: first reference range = 2.98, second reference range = 1.96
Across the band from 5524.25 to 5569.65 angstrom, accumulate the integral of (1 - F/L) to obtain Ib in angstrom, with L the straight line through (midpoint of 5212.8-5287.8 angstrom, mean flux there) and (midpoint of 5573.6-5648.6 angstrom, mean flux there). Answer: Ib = 9.89 angstrom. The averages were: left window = 2.9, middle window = 1.88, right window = 2.29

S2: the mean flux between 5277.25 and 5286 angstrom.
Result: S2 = 2.56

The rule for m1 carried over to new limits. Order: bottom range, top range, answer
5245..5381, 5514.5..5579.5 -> 0.61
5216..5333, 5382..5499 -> 0.91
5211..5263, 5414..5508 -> 0.85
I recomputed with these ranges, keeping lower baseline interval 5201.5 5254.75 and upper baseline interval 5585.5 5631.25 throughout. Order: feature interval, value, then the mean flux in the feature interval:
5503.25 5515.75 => 4.08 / 1.56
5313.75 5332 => -2.98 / 3.22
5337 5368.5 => -3.85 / 3.02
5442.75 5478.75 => -4.39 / 2.73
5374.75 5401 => -4.05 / 3.01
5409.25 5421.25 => 1.30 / 2.27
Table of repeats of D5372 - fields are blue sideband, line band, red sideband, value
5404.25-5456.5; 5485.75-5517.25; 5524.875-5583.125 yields 0.15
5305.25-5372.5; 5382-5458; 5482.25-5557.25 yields -0.13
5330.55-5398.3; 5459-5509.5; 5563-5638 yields 0.13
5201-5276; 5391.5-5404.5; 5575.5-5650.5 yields -0.12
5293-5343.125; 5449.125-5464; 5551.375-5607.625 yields -0.22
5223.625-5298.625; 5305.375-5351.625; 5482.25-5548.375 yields -0.20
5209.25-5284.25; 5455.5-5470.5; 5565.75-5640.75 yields -0.18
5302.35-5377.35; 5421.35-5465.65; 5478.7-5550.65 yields -0.25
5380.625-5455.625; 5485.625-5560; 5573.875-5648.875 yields 0.31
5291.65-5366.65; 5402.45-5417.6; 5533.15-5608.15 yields 0.02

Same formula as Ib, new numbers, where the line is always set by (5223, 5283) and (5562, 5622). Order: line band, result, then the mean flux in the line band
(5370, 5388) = -3.2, 2.96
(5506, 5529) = 2.2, 1.81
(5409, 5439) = -4.6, 2.71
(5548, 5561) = -2.3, 2.2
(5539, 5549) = 2.2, 1.49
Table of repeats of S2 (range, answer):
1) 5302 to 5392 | 3.06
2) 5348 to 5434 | 2.89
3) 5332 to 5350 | 3.09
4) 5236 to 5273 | 2.94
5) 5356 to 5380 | 2.97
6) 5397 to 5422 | 2.64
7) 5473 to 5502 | 2.14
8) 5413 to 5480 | 2.71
